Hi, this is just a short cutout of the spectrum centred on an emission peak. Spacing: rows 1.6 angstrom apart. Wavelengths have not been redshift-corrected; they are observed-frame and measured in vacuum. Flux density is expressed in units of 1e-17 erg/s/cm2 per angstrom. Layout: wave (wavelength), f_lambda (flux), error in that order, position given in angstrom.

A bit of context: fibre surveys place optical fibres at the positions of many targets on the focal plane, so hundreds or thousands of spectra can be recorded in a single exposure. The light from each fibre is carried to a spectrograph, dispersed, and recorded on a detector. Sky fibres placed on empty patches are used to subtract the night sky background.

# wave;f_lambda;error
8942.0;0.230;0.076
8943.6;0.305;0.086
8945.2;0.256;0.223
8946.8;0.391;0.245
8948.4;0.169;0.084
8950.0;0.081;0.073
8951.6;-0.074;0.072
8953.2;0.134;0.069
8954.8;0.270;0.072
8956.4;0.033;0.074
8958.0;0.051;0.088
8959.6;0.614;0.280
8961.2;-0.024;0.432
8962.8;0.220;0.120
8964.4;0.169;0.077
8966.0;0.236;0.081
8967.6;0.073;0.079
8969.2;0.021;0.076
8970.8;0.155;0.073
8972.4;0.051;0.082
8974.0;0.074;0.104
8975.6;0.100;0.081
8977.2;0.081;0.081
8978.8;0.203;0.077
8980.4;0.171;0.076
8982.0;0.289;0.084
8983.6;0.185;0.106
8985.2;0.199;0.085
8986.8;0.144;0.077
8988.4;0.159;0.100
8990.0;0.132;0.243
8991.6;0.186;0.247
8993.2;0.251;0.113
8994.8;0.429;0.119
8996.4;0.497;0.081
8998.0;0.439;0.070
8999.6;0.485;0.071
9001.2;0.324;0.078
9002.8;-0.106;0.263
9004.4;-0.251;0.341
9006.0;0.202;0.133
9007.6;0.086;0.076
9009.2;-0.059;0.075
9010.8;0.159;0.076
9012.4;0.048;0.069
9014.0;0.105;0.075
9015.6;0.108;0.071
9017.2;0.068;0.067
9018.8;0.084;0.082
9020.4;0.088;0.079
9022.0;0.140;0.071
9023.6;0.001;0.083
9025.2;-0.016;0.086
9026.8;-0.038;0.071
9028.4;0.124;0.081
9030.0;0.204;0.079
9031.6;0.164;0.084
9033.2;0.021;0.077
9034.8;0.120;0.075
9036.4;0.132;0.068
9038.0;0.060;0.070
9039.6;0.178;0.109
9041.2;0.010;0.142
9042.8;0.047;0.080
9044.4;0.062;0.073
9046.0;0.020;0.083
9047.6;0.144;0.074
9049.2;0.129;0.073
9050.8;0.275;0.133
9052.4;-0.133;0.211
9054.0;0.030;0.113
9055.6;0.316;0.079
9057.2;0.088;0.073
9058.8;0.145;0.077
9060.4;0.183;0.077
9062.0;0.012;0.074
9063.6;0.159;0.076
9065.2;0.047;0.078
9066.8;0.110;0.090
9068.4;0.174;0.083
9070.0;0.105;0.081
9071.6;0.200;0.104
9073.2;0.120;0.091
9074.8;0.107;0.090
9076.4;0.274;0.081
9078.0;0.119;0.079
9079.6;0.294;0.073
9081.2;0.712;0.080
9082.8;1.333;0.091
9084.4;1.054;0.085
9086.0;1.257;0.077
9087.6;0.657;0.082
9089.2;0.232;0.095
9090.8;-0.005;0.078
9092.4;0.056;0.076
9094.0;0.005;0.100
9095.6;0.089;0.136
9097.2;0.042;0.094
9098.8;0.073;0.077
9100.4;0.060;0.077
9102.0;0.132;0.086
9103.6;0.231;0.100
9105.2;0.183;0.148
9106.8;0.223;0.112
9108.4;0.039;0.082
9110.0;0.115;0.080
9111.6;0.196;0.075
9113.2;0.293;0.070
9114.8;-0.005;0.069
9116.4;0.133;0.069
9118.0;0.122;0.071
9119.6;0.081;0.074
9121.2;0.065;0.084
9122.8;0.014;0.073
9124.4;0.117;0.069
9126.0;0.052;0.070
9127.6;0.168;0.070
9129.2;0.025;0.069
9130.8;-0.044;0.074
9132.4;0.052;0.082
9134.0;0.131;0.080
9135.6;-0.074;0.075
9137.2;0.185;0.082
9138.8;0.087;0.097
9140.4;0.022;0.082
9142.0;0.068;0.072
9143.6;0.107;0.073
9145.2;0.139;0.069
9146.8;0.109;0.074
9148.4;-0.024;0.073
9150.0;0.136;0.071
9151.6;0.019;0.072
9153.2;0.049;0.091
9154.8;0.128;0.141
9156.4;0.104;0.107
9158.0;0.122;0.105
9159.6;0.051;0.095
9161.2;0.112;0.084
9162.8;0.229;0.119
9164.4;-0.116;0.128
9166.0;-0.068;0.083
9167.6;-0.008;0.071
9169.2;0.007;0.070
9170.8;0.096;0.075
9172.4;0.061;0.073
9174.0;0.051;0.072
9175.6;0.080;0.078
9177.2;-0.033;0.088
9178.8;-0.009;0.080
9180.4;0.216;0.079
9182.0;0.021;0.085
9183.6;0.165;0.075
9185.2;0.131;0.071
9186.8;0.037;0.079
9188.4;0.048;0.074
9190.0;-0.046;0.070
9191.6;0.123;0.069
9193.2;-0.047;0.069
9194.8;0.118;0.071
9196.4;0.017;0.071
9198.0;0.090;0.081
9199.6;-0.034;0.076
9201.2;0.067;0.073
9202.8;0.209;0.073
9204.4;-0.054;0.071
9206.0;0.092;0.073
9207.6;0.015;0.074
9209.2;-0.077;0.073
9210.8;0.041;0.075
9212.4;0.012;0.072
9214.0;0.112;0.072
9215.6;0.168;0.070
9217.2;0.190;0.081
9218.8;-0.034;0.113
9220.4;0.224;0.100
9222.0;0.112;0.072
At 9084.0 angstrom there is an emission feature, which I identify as [O III]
